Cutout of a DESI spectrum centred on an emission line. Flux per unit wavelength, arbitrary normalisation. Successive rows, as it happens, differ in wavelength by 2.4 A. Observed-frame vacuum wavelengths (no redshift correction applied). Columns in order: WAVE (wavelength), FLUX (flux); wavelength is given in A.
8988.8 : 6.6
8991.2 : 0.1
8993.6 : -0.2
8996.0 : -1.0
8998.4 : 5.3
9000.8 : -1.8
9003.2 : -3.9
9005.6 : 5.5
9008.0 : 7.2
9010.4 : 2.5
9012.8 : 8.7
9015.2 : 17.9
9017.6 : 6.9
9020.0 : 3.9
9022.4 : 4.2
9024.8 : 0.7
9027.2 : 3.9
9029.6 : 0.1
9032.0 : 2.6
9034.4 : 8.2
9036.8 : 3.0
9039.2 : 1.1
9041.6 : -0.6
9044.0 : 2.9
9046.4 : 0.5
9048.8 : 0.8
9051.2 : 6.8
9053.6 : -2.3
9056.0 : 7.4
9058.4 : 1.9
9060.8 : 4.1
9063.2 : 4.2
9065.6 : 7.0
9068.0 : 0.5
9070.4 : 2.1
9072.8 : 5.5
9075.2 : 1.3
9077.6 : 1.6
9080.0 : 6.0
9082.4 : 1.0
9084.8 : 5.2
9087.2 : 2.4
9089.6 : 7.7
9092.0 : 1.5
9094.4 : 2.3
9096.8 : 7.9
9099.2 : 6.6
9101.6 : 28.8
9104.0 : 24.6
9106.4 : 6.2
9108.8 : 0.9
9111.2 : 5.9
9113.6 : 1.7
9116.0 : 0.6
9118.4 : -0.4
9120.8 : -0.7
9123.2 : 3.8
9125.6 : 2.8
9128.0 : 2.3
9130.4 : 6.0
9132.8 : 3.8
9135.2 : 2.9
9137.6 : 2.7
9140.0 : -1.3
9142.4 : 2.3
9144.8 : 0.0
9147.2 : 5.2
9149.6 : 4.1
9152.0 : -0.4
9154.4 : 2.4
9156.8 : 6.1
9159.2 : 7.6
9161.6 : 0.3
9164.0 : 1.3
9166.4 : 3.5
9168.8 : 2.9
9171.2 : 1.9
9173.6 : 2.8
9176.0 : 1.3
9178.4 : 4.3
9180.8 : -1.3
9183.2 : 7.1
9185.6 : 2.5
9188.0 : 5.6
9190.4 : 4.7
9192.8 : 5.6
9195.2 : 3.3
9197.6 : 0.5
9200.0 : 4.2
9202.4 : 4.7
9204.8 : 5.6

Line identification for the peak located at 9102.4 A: [O III] 5007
